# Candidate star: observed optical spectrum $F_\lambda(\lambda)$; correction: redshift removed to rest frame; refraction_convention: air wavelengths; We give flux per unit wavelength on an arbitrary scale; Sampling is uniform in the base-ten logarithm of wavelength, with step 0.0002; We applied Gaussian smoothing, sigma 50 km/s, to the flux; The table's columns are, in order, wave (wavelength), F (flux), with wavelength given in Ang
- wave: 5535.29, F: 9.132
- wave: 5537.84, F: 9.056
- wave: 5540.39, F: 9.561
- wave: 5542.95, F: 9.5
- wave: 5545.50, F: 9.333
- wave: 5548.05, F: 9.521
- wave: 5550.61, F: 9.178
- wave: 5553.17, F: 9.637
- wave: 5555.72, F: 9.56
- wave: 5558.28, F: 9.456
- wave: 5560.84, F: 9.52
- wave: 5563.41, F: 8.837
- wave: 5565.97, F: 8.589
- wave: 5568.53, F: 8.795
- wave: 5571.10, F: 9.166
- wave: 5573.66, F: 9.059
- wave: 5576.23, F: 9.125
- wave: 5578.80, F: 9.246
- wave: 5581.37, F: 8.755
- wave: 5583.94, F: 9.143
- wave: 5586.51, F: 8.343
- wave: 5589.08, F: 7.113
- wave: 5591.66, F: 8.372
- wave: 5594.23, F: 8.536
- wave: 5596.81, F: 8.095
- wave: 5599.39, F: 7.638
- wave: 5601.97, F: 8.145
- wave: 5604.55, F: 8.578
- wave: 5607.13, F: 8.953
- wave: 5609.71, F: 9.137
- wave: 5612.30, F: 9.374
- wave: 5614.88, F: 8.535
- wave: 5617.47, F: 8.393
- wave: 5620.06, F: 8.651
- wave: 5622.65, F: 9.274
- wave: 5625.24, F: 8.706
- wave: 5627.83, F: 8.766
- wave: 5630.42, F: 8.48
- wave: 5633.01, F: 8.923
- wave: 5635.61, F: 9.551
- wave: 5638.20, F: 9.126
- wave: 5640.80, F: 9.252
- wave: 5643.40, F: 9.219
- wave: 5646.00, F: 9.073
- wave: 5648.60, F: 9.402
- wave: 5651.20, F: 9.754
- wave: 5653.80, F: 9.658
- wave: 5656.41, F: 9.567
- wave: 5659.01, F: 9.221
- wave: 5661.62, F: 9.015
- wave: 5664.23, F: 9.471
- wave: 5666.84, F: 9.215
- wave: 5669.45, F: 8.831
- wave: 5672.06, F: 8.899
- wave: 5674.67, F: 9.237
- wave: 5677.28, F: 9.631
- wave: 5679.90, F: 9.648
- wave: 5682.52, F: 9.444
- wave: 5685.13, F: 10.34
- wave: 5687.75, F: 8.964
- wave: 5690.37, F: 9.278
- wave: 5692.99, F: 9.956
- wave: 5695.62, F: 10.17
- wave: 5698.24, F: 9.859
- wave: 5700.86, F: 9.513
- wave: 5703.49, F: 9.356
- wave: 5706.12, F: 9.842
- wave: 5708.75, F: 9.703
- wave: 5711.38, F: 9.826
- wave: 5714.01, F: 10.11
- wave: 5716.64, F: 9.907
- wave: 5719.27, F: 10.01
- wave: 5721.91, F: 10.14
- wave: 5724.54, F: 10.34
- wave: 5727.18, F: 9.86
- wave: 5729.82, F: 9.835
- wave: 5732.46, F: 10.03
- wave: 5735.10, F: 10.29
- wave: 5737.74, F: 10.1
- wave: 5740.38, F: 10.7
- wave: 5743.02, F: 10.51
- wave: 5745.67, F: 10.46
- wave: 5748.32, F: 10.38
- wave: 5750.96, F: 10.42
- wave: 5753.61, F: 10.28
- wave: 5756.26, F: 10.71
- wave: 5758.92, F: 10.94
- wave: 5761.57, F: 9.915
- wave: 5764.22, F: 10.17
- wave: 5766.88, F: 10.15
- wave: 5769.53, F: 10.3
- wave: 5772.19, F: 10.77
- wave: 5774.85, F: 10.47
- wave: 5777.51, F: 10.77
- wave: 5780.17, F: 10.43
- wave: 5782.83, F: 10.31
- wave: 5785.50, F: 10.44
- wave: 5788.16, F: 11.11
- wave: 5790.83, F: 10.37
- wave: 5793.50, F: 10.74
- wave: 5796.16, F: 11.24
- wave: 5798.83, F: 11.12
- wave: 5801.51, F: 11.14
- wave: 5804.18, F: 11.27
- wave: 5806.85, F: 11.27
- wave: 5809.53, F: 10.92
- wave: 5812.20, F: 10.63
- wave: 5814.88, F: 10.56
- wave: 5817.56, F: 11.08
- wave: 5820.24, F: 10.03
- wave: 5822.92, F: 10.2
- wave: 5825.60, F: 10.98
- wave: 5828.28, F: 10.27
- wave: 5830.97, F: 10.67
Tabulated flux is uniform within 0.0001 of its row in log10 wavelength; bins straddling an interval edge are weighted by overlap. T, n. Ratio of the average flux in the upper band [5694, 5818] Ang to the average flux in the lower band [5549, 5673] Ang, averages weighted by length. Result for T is 1.2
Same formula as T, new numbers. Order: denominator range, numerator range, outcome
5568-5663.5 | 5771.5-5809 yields 1.22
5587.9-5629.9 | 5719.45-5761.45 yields 1.21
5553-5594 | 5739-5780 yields 1.18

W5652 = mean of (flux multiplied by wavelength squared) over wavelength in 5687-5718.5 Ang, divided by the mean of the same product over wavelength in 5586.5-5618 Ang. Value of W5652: 1.20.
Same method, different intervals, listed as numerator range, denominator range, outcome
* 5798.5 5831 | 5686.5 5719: 1.15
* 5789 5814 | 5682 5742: 1.14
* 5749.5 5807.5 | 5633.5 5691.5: 1.19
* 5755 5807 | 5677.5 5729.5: 1.12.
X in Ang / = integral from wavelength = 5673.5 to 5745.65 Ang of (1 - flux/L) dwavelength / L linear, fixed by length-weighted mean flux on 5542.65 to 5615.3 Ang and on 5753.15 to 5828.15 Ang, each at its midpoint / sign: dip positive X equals 0.6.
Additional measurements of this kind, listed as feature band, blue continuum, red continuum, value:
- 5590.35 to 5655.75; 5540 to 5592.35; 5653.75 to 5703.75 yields 2.7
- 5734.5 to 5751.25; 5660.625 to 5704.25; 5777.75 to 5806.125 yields -0.3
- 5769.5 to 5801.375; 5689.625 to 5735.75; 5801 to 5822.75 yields -0.4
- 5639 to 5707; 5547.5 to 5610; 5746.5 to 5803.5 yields 1.5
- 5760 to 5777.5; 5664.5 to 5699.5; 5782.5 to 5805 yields 0.4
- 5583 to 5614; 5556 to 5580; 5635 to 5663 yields 2.5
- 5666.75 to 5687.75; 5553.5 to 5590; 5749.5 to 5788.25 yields 0.8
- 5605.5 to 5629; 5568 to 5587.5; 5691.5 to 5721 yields 1.0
